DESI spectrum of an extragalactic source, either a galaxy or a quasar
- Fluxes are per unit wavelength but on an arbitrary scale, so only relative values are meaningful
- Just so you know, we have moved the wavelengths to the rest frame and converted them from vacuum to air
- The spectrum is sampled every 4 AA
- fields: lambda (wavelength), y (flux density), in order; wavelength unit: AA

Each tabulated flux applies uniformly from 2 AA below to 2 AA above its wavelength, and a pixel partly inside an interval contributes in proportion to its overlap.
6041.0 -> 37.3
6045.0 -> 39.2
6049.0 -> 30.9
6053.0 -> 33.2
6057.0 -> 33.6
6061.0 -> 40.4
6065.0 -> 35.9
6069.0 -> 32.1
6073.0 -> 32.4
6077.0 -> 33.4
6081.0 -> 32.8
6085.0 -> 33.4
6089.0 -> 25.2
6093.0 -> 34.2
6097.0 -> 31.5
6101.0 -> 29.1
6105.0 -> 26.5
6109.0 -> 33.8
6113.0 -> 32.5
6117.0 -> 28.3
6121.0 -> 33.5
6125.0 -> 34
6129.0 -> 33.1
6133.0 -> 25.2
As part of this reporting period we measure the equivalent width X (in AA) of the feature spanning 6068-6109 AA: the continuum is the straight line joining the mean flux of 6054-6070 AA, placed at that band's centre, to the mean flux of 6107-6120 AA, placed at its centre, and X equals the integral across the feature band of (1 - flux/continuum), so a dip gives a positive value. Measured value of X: 2.9 AA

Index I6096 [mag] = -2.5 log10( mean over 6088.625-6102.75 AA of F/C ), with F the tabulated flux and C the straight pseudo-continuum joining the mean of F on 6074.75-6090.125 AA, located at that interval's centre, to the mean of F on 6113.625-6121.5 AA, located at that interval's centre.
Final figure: 0.02 mag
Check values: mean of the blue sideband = 31.6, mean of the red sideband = 30.7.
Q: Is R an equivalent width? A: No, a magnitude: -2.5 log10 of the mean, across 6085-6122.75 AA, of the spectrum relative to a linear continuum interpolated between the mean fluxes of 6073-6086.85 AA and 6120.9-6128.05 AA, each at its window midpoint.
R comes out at 0.09 mag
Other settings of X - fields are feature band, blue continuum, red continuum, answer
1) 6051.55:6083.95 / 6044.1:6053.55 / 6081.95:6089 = -1.74 AA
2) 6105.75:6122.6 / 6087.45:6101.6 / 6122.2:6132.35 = -0.01 AA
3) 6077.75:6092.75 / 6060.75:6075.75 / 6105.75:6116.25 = 1.02 AA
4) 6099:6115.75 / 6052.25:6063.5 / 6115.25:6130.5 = 1.39 AA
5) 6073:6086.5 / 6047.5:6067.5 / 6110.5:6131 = 0.35 AA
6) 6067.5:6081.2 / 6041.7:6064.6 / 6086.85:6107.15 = -0.05 AA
